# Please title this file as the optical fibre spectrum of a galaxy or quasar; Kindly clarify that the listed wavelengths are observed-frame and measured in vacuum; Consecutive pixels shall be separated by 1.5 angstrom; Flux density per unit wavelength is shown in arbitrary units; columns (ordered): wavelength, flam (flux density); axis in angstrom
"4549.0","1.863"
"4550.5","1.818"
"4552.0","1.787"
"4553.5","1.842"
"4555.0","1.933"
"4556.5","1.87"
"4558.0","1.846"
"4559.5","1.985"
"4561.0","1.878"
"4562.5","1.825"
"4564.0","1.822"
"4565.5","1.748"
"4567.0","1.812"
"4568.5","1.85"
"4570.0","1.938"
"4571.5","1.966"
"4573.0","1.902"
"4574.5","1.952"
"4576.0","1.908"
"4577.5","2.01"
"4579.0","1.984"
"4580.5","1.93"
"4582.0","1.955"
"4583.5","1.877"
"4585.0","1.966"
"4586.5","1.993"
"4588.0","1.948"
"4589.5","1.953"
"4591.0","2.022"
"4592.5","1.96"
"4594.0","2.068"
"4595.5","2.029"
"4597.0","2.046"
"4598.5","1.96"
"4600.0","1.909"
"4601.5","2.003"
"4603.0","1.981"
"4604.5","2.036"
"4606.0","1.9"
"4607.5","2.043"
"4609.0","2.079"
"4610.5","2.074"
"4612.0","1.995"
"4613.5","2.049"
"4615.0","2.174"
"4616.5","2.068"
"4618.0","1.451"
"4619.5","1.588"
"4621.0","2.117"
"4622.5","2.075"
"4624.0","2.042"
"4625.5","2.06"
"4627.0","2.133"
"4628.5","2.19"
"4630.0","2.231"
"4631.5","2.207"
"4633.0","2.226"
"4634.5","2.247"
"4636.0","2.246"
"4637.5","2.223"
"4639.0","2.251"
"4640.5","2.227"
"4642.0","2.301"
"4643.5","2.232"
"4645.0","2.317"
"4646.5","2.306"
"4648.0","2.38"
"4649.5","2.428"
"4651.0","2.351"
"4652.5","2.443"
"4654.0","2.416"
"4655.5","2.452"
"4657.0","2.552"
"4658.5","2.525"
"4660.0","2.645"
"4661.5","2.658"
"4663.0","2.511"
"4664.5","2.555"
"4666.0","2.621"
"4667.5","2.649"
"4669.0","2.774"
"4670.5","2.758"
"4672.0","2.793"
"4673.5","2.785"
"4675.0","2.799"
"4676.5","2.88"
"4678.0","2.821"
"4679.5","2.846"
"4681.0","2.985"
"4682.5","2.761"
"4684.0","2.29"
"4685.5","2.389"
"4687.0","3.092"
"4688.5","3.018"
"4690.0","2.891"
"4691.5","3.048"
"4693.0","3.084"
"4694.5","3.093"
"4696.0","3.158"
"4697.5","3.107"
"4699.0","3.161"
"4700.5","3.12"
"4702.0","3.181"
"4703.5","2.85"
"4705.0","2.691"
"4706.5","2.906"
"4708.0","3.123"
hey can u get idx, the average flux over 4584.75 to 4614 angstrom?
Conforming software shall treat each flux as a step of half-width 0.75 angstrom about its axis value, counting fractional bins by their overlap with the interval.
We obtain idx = 2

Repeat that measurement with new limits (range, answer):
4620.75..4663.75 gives 2.31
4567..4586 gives 1.93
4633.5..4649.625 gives 2.28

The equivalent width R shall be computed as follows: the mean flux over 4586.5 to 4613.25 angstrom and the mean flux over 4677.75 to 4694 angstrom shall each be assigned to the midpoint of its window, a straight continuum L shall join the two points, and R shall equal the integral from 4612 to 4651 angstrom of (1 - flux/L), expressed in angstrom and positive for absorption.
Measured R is 2.7 angstrom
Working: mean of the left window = 2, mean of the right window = 2.84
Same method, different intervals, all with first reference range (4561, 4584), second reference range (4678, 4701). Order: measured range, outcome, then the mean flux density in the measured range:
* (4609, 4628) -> 2.6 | 1.99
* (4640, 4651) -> 1.0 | 2.32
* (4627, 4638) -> 0.9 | 2.22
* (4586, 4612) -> 1.6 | 2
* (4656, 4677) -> 0.4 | 2.67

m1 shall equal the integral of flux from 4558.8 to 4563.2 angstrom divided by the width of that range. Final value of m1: 1.9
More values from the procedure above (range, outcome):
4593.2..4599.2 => 2.03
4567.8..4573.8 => 1.91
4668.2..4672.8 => 2.77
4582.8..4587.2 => 1.95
